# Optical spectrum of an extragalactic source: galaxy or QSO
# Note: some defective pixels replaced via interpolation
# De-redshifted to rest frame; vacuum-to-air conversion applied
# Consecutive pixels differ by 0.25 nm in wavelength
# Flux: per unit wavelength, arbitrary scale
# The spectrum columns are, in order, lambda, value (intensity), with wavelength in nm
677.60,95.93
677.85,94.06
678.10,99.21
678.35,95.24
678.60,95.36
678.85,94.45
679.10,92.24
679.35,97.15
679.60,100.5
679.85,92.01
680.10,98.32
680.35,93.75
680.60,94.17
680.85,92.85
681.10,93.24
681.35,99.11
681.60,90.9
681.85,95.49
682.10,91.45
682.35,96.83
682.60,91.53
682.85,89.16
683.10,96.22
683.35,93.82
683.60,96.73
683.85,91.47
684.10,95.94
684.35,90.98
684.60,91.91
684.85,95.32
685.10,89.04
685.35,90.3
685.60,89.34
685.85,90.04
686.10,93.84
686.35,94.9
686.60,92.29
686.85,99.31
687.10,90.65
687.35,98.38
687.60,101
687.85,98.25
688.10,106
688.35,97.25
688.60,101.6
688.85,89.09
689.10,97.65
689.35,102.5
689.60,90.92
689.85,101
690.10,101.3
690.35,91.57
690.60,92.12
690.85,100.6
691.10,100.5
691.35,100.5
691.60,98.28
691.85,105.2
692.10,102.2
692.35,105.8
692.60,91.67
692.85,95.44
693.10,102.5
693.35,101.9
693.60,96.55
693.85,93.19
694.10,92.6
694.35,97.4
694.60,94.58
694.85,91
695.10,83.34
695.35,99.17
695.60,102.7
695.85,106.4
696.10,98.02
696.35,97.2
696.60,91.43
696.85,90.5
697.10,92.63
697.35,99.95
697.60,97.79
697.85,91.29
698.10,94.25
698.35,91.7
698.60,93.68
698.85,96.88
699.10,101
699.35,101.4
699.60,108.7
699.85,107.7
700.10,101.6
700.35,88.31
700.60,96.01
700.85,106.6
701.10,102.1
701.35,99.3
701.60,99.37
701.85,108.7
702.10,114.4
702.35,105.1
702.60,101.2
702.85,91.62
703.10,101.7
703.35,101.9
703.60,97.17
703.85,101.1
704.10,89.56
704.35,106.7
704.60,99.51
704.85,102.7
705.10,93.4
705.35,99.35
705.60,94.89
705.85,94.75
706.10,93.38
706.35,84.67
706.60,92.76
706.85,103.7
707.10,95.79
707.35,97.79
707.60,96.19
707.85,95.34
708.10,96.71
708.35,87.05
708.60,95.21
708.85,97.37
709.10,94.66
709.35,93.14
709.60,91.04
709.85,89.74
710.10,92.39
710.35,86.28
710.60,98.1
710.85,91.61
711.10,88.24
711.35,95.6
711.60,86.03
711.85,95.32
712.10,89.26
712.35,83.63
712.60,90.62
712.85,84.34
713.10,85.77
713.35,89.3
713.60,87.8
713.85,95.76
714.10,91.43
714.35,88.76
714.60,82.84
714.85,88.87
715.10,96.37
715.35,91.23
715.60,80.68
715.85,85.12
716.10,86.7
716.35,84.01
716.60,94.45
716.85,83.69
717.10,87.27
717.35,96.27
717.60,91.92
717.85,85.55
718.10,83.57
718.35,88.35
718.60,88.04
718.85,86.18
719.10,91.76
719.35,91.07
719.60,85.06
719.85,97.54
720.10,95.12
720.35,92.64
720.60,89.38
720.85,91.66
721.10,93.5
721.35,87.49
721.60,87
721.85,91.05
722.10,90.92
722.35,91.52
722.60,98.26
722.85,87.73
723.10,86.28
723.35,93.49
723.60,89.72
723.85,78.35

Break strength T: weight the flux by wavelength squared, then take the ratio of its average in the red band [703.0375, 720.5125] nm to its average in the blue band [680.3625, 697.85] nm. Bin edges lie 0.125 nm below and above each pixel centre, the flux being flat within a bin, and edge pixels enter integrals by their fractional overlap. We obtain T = 1.0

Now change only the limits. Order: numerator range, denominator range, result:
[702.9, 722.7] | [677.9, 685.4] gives 1.07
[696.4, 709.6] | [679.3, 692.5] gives 1.07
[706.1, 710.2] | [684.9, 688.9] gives 1.05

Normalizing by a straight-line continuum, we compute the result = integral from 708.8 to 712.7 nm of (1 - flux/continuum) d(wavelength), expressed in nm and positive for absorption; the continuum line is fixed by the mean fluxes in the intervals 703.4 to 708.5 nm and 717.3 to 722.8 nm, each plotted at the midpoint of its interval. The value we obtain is 0.12 nm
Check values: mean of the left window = 96.2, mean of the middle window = 91.3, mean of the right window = 90.5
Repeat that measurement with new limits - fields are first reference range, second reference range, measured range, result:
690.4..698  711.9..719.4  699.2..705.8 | -0.494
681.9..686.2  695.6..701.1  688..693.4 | -0.210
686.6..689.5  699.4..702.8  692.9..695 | 0.086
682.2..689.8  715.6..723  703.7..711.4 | -0.284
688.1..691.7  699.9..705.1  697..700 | 0.048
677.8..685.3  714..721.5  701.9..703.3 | -0.180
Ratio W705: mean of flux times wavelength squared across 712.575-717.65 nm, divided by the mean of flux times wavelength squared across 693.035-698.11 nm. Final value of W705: 0.98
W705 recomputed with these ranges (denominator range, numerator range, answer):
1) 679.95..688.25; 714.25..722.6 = 1.05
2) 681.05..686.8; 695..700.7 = 1.09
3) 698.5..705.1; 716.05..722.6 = 0.94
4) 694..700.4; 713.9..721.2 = 0.98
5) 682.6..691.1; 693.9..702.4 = 1.07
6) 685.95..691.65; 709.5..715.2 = 0.99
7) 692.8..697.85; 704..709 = 1.03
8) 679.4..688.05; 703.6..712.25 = 1.07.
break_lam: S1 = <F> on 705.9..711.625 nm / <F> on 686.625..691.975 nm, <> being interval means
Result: 0.95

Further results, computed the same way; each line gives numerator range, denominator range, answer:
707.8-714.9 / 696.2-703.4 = 0.92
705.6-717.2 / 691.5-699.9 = 0.93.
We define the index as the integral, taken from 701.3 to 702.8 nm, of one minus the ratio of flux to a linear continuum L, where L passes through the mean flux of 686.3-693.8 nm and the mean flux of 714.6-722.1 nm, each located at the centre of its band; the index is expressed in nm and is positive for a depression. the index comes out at -0.16 nm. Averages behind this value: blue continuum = 98.2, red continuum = 89.3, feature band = 104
